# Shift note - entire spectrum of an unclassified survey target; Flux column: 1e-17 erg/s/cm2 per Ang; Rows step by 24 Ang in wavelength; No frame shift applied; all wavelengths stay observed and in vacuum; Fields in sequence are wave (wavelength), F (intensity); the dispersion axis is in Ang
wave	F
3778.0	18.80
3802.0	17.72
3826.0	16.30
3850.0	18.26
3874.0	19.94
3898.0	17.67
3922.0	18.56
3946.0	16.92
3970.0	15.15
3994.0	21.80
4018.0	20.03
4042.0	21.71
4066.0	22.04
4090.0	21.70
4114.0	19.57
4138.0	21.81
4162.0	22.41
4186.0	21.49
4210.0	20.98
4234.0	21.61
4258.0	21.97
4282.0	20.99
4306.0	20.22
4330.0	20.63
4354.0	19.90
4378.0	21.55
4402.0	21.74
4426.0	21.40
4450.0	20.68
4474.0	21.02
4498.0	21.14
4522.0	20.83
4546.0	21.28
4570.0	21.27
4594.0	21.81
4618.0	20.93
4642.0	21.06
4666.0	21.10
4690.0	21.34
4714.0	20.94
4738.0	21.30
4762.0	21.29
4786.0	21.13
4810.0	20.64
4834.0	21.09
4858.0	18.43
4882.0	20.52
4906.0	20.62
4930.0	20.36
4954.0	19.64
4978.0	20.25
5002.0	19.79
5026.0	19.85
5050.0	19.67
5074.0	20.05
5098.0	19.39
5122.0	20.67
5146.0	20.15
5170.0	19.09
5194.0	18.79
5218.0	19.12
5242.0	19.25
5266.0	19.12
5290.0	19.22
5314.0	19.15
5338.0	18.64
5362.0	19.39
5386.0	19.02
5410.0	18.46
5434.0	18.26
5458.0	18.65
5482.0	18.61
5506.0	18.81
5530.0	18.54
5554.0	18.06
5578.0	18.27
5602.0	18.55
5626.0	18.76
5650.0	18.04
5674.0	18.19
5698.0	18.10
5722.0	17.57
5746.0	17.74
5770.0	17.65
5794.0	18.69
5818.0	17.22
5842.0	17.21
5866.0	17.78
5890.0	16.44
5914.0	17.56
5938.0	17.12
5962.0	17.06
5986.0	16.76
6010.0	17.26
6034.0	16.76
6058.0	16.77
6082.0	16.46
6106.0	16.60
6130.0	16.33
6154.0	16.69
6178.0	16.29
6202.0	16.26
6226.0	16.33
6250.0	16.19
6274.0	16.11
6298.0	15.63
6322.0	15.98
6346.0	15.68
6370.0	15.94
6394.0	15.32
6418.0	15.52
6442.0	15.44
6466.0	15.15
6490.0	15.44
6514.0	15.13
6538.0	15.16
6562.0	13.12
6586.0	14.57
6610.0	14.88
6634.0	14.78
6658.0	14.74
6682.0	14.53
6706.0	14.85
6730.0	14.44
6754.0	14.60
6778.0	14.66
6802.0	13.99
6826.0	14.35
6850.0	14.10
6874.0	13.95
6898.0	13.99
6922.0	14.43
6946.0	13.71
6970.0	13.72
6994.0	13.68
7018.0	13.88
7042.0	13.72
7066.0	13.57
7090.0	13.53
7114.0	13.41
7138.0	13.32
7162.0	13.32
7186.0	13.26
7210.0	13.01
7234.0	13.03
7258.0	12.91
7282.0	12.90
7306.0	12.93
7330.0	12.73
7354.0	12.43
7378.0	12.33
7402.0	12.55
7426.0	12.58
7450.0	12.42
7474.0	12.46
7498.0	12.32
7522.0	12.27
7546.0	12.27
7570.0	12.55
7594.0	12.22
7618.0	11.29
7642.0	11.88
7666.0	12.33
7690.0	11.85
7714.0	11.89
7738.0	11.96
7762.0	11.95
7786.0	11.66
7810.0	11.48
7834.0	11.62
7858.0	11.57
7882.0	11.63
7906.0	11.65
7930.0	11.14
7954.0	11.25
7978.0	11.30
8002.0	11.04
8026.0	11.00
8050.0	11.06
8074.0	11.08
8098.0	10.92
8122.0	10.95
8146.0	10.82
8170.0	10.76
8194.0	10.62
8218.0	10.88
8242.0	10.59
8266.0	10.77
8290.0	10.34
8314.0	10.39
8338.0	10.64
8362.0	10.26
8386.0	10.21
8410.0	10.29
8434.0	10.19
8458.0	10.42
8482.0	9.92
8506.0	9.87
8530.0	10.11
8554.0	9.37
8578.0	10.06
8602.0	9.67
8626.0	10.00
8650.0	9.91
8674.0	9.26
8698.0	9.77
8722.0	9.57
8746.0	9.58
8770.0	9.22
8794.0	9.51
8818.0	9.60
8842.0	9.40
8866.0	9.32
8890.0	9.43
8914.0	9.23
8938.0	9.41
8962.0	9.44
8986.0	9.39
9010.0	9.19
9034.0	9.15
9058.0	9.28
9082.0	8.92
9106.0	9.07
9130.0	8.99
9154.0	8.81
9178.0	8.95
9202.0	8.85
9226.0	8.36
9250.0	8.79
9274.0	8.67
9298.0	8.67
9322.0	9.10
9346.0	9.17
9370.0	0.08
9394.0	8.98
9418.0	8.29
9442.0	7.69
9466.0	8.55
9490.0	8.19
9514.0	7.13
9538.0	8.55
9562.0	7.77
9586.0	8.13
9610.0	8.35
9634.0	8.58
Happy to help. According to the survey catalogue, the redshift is 0.00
